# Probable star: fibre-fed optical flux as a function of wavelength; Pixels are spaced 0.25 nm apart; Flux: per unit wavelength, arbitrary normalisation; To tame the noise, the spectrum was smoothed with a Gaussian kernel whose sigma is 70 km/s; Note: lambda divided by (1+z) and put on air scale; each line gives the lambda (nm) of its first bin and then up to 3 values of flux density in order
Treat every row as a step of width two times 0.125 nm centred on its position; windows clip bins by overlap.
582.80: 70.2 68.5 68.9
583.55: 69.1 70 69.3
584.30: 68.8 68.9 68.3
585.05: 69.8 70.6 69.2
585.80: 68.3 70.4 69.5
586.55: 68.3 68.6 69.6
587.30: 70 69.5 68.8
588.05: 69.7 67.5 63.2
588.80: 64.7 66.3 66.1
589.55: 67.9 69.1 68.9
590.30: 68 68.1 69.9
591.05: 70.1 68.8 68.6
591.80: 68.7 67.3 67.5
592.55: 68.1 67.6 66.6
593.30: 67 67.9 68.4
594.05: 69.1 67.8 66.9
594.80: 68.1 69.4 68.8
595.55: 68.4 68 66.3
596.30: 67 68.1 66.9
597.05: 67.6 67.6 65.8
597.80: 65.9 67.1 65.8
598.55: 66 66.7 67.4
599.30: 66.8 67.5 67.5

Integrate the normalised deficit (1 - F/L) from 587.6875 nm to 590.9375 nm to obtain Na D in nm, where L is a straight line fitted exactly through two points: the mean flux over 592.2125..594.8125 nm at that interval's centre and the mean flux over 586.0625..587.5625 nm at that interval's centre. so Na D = 0.055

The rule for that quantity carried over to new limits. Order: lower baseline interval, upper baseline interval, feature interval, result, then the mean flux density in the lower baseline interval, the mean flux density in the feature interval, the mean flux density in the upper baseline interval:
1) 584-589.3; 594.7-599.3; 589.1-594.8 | -0.02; 68.5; 68.1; 67.3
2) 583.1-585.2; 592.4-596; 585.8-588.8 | 0.01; 69.1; 68.5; 68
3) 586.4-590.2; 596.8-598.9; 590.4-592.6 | -0.04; 67.9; 68.6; 66.6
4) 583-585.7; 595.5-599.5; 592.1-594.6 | 0.00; 69.2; 67.7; 66.9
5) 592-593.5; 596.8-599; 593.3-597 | -0.05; 67.4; 67.9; 66.6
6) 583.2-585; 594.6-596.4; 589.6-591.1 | -0.01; 69.1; 68.9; 68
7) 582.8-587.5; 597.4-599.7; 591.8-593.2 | 0.01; 69.3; 67.5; 66.6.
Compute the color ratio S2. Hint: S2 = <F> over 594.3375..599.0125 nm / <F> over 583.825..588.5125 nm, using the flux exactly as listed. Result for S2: 1.0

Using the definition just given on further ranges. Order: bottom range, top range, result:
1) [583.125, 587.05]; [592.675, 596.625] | 0.98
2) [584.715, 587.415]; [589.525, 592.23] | 0.99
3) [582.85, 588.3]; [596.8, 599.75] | 0.96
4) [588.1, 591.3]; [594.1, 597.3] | 1.00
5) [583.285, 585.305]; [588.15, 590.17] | 0.96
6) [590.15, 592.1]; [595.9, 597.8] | 0.97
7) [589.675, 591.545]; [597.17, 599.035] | 0.96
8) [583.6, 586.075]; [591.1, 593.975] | 0.98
